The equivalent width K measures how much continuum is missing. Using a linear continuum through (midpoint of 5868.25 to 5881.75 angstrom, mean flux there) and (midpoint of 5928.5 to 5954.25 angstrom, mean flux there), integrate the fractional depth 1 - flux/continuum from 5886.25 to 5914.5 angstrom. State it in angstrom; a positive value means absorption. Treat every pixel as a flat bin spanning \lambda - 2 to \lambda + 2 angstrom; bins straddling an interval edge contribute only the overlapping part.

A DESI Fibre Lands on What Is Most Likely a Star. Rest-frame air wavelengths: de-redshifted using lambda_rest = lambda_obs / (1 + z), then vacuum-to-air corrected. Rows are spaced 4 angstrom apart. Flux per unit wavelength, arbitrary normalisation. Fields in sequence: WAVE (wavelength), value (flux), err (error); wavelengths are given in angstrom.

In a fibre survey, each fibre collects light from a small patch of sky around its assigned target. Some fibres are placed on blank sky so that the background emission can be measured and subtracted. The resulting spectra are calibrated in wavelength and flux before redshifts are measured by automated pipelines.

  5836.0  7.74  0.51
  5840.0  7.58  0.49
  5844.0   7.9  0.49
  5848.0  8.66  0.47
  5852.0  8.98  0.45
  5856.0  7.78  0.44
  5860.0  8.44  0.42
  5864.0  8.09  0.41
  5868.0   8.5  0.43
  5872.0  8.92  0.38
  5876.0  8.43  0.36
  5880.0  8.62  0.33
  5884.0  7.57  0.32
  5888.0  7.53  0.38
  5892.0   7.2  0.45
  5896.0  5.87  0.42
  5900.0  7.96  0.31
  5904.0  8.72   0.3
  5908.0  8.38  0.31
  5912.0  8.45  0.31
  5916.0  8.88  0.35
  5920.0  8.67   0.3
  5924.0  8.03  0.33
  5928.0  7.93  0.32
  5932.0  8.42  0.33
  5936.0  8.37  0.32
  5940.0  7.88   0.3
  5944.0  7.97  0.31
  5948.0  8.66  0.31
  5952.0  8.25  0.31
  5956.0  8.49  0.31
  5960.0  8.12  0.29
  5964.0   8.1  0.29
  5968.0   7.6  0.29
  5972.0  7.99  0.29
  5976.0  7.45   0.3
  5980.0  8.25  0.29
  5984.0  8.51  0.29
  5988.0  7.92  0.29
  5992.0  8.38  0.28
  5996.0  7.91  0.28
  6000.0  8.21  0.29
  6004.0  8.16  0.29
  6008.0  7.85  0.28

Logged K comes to 2.4 angstrom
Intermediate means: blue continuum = 8.64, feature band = 7.75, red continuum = 8.24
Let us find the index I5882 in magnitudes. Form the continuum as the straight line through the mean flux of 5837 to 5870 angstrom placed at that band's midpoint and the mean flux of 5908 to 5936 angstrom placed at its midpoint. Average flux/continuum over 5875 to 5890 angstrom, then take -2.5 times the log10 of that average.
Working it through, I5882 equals 0.04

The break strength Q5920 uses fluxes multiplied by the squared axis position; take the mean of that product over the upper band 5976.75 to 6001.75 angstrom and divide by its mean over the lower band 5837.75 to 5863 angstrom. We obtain 1.04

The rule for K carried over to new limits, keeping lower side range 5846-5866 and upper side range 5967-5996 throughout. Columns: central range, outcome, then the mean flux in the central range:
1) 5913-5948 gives -0.5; 8.3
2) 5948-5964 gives -0.4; 8.31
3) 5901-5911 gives -0.3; 8.48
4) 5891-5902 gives 1.7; 6.99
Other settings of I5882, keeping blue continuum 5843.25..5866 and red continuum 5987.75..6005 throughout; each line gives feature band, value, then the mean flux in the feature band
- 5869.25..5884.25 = -0.02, 8.49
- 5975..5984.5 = 0.01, 8.07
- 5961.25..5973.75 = 0.04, 7.91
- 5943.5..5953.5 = -0.02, 8.34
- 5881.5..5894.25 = 0.12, 7.45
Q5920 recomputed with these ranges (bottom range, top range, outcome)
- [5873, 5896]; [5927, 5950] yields 1.08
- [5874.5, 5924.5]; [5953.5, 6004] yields 1.03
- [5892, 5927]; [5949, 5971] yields 1.03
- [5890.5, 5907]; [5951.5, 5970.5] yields 1.10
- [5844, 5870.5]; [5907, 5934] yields 1.02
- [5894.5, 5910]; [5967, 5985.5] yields 1.05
